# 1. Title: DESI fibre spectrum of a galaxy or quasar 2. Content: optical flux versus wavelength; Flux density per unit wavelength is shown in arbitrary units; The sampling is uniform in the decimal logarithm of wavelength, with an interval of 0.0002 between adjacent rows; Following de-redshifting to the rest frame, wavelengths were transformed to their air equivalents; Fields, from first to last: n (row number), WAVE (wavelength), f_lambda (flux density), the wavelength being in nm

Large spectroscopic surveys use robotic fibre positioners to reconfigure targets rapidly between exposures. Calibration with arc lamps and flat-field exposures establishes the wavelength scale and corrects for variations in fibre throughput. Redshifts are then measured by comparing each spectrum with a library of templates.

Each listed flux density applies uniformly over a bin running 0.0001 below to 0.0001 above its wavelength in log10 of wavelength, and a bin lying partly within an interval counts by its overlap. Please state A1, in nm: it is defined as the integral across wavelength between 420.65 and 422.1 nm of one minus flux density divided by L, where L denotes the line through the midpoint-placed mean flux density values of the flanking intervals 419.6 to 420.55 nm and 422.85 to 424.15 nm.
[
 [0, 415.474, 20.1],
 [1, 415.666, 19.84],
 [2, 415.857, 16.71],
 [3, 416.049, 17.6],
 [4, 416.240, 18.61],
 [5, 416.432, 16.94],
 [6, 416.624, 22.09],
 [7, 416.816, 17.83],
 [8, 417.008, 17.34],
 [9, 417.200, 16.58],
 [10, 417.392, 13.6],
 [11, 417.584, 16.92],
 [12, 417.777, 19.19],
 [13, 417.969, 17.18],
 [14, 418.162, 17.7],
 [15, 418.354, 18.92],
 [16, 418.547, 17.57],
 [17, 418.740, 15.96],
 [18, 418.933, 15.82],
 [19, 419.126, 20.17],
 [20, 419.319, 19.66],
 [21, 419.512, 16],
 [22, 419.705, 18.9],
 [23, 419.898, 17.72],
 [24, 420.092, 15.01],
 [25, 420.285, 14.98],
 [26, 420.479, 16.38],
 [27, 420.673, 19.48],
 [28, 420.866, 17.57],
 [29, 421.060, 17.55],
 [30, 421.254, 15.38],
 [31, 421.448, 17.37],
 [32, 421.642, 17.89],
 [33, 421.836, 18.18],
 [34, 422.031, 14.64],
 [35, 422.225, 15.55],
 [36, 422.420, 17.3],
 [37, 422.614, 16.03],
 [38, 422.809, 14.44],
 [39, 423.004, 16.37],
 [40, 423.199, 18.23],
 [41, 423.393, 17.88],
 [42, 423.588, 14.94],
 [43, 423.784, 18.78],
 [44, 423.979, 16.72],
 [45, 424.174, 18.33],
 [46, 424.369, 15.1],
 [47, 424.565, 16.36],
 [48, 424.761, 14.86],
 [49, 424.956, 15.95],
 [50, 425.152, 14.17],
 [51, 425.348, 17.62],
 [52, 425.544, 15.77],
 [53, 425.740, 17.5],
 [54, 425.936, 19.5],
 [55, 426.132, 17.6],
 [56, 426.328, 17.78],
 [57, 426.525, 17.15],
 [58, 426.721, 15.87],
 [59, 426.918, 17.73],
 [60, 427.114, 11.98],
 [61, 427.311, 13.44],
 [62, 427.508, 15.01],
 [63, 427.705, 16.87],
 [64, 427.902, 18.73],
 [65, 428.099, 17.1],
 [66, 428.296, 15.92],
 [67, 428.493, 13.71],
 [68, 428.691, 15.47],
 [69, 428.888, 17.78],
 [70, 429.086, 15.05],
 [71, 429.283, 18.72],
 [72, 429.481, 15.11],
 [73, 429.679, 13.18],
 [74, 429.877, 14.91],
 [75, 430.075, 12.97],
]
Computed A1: -0.04 nm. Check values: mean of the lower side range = 16.6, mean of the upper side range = 17.1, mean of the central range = 17.2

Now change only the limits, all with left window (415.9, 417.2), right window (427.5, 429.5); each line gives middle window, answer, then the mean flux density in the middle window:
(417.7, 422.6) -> 0.11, 17.3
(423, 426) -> 0.05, 16.7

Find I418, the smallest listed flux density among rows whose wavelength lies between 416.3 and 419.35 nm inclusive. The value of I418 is 13.6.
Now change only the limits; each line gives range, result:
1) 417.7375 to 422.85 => 14.44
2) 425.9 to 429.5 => 11.98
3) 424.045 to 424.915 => 14.86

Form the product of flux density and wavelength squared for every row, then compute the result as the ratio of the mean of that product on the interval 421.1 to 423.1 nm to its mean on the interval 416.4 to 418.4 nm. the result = 0.95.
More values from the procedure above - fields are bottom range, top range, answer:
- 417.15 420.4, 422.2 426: 0.99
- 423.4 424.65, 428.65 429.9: 0.97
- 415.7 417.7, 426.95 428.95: 0.94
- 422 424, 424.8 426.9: 1.04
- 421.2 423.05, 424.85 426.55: 1.06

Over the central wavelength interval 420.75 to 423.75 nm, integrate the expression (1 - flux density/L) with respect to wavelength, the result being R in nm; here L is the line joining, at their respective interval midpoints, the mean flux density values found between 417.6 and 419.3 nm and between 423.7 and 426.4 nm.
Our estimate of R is 0.10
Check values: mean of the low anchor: 17.8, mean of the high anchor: 16.8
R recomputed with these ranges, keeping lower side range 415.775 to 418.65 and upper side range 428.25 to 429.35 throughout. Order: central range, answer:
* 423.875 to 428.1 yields 0.01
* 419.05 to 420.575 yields 0.00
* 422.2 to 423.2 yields 0.04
